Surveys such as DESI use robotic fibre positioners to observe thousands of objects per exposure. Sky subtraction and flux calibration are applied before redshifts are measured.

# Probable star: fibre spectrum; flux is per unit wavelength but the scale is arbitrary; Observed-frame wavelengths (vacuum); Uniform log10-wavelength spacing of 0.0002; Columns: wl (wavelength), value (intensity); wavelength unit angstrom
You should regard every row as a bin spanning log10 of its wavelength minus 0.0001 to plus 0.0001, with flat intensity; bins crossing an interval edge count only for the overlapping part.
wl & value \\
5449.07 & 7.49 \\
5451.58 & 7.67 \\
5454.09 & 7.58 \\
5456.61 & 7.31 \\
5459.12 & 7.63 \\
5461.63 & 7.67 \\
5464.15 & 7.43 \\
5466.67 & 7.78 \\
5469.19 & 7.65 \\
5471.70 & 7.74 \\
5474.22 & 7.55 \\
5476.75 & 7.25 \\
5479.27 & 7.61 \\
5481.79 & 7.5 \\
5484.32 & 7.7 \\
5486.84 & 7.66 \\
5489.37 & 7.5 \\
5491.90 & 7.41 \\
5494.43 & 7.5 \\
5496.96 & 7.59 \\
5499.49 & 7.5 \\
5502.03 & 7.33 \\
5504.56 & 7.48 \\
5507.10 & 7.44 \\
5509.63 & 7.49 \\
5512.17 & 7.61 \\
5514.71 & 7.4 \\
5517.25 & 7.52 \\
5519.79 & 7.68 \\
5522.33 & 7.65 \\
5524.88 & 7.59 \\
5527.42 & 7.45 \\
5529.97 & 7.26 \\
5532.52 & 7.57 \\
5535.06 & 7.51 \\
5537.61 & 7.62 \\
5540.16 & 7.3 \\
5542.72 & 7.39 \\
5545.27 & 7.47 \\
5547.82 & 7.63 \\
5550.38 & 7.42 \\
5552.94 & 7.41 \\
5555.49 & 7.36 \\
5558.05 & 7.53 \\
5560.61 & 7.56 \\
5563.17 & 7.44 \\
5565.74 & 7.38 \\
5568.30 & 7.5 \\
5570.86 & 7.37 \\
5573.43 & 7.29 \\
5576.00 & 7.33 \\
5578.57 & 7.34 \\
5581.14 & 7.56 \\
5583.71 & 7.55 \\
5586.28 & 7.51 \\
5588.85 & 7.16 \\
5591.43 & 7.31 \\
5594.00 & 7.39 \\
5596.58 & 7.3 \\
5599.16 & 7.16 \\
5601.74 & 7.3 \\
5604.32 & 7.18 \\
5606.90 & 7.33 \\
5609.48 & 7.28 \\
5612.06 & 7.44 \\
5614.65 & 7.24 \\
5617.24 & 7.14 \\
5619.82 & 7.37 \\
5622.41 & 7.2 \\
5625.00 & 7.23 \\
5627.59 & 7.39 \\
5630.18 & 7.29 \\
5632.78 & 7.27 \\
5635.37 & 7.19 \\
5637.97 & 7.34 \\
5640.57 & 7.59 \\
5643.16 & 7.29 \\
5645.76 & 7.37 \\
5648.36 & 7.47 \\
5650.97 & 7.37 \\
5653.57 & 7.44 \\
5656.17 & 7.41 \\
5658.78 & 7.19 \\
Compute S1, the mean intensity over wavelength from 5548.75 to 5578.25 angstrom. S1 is 7.42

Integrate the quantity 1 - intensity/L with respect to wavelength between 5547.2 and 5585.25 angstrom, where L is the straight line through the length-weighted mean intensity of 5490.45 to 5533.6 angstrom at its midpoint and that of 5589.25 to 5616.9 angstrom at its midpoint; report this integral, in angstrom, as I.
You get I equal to -0.4 angstrom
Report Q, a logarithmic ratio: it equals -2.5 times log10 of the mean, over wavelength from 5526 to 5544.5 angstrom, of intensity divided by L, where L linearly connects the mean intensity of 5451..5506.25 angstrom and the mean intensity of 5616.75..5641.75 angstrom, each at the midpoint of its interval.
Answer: 0.00 mag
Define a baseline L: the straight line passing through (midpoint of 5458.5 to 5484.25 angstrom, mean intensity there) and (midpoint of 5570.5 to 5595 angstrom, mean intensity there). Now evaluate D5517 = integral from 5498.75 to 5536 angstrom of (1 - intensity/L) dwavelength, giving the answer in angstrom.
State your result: 0.0 angstrom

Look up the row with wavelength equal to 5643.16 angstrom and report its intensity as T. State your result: 7.29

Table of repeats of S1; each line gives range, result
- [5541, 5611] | 7.39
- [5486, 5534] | 7.51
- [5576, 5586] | 7.47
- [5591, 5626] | 7.28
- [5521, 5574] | 7.46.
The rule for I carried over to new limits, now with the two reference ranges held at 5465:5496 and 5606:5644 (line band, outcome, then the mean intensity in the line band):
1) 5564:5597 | 0.00 angstrom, 7.39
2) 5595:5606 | 0.16 angstrom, 7.24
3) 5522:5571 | -0.13 angstrom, 7.47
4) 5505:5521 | -0.02 angstrom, 7.52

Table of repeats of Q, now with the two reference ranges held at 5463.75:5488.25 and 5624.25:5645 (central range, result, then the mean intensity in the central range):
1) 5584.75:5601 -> 0.013 mag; 7.31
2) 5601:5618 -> 0.014 mag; 7.28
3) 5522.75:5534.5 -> 0.003 mag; 7.48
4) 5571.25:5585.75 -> 0.001 mag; 7.41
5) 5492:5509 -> 0.012 mag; 7.47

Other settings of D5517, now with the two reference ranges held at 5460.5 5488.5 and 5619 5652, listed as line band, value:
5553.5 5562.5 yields 0.0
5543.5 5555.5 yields 0.0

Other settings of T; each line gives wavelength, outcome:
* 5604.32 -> 7.18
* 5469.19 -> 7.65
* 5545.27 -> 7.47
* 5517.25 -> 7.52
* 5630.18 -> 7.29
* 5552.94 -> 7.41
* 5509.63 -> 7.49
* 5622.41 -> 7.2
